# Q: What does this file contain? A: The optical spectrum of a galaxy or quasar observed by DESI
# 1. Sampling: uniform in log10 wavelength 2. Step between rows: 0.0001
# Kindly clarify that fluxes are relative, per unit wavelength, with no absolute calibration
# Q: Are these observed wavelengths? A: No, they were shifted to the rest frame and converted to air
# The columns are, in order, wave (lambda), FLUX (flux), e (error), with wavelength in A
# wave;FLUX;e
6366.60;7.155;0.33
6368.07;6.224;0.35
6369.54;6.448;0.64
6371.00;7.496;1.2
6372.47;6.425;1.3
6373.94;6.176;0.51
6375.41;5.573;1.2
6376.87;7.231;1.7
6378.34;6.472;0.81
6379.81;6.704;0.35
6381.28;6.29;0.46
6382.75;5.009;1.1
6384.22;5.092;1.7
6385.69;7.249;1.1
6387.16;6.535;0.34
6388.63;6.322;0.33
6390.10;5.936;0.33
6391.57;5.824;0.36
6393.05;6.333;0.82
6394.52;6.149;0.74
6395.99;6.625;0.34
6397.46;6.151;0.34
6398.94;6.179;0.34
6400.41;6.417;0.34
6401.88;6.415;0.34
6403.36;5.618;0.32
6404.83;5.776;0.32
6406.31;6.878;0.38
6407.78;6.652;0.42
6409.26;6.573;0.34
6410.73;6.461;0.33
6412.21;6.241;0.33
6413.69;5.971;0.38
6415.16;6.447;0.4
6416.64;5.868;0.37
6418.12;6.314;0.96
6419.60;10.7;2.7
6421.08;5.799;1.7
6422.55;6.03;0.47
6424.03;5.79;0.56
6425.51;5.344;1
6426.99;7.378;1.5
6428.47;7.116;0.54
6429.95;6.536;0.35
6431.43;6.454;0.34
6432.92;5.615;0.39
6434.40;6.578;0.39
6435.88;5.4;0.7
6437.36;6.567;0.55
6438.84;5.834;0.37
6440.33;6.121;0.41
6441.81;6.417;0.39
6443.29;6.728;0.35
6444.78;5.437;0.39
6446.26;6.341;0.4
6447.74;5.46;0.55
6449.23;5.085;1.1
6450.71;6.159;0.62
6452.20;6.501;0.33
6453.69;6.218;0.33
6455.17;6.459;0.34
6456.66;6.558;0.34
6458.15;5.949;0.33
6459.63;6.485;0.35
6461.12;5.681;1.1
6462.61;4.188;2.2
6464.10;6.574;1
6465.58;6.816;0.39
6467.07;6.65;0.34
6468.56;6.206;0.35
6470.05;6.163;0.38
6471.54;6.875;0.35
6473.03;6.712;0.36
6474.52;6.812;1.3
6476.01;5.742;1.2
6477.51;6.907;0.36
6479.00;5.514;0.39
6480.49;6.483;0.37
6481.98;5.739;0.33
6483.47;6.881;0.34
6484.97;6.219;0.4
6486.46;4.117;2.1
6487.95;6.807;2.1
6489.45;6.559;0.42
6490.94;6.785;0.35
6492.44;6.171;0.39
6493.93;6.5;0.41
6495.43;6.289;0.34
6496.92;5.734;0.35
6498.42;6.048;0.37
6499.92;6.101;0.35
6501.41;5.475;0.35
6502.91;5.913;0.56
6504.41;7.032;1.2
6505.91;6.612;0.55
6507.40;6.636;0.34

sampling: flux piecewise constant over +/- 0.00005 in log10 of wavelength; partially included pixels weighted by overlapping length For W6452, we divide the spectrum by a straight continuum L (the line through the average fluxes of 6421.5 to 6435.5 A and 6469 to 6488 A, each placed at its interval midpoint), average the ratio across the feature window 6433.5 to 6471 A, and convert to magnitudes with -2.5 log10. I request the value 0.025 mag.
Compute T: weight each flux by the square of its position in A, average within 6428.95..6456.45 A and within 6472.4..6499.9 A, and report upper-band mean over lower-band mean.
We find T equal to 1.03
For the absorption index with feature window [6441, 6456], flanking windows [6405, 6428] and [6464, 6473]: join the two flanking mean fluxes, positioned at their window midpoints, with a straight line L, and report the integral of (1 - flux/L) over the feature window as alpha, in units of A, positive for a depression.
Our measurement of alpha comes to 1.1 A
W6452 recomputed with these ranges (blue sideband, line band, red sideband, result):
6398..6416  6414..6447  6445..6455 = -0.05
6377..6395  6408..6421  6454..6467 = -0.10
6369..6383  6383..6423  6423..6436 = 0.00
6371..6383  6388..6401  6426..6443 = 0.03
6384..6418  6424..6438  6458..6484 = -0.01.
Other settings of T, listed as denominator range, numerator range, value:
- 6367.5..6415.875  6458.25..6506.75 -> 1.01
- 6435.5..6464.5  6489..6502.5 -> 1.04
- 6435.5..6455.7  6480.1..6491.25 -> 1.03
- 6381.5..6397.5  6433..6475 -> 1.03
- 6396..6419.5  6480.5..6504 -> 0.98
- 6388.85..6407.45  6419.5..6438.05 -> 1.04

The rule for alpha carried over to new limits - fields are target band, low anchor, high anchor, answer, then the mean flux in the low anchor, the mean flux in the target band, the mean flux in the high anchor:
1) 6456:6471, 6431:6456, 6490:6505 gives 0.0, 6.08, 6.14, 6.2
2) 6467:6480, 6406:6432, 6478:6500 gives -0.3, 6.58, 6.38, 6.14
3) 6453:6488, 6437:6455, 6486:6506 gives -0.4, 6.07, 6.19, 6.17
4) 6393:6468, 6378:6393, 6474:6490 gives -1.6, 6.14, 6.27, 6.15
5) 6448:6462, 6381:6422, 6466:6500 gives 0.5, 6.35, 6.08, 6.27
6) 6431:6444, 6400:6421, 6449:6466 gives 0.2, 6.57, 6.18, 6.07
